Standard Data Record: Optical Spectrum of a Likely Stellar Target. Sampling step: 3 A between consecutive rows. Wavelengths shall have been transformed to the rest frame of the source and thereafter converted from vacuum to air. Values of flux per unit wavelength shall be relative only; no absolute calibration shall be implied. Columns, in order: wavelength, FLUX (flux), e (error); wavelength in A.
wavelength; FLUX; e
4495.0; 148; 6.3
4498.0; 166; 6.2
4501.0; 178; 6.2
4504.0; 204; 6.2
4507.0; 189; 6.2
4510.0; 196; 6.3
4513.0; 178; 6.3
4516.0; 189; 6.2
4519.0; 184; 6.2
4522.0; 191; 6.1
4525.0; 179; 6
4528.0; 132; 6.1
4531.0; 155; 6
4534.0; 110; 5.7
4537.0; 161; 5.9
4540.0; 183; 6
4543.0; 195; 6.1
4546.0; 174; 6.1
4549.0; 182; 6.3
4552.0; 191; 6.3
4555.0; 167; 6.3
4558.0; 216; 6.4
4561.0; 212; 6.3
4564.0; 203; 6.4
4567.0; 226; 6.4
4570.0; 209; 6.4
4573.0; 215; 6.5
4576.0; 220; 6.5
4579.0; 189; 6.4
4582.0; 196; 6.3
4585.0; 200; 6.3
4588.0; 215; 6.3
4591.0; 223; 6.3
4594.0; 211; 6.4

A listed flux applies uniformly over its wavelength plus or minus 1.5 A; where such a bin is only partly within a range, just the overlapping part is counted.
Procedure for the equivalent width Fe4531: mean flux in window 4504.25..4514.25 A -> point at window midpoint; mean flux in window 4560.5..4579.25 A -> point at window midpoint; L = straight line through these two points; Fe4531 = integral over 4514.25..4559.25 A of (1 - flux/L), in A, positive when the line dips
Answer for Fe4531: 5.9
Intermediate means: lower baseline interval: 190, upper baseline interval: 212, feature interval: 174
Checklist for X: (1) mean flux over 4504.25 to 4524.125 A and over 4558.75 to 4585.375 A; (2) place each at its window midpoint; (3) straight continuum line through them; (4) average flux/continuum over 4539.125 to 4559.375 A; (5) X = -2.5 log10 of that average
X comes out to 0.08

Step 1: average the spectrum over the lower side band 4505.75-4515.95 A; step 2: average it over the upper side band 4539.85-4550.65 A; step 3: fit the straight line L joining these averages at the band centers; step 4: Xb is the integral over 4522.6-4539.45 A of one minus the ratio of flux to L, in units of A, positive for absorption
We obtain 3.1 A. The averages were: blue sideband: 188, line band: 152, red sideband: 184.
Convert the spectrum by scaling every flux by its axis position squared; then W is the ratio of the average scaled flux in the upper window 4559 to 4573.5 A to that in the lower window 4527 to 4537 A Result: 1.58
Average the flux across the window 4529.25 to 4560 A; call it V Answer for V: 174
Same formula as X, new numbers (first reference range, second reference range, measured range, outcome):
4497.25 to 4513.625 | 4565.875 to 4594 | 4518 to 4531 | 0.14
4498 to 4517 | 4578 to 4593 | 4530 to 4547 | 0.19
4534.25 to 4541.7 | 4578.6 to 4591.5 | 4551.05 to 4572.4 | -0.12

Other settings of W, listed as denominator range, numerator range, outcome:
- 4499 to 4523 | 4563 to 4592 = 1.15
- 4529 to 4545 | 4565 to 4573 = 1.37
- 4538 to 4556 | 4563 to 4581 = 1.17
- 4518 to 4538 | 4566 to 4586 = 1.34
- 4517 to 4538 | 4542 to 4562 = 1.21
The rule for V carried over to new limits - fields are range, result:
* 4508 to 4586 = 187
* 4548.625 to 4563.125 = 195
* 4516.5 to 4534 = 164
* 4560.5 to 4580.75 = 210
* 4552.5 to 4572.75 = 205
